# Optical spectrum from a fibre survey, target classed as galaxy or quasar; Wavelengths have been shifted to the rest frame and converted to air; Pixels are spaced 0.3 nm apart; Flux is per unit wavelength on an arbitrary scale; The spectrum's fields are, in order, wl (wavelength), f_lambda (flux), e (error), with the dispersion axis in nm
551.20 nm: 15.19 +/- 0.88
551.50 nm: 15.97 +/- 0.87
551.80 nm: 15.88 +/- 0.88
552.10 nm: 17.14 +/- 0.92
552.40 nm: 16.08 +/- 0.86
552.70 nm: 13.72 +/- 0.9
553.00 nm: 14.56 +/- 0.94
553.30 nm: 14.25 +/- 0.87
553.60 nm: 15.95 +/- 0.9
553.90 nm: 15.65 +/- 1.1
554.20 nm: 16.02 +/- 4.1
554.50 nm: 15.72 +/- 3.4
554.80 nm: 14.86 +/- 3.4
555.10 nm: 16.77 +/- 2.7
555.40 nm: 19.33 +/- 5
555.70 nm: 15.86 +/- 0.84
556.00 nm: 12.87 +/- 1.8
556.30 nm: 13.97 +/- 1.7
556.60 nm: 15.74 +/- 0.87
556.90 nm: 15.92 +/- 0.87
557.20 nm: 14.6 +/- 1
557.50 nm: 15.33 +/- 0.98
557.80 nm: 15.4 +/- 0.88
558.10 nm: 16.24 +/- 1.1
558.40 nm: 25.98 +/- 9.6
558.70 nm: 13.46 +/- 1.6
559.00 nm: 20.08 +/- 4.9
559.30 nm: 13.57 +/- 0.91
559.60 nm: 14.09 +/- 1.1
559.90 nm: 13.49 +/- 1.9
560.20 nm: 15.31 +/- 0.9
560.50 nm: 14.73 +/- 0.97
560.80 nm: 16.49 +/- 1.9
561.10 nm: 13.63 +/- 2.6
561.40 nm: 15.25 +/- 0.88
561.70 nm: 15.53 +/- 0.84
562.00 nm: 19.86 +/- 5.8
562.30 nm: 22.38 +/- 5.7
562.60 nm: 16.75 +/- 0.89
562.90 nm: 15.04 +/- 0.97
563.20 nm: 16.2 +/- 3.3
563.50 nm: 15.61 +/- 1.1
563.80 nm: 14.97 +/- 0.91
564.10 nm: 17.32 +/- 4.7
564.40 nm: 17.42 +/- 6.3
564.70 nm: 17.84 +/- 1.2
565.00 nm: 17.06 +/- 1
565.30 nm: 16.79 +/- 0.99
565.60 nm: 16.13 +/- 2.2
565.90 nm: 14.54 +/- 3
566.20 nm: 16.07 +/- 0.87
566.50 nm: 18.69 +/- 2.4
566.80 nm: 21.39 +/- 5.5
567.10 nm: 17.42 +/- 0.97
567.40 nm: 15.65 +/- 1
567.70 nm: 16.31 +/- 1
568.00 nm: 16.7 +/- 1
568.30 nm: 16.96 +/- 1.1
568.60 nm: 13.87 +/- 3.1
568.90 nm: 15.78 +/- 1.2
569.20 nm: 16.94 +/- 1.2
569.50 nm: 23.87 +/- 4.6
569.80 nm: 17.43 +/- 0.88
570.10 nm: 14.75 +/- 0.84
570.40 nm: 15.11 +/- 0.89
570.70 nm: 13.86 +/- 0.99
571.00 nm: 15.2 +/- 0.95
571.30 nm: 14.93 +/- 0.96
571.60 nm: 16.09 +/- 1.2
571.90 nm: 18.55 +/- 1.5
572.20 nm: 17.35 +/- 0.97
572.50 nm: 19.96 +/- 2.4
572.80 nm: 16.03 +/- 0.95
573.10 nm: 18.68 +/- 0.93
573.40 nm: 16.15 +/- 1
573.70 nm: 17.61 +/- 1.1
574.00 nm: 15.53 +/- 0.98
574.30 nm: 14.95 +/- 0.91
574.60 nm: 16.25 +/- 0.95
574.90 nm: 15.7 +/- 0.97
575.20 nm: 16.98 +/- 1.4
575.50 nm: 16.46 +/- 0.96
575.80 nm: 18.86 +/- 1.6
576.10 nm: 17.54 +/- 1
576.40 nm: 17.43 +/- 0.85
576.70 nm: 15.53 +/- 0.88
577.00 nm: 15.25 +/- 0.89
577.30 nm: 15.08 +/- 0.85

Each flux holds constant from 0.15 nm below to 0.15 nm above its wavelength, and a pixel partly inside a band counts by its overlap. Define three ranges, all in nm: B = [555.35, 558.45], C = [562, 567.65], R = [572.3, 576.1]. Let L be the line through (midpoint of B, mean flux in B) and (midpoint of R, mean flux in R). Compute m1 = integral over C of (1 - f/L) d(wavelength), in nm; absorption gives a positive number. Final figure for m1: -0.22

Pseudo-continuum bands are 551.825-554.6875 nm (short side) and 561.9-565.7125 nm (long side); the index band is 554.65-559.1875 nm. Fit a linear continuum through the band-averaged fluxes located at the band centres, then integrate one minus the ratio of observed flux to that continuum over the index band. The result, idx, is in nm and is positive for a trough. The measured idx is -0.10 nm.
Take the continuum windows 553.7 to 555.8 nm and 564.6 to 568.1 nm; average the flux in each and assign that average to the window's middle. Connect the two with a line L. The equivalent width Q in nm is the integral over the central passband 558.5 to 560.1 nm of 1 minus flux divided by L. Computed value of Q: 0.13 nm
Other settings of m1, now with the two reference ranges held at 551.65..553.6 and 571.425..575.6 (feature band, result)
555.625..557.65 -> 0.098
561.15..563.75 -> -0.132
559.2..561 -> 0.143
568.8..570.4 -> -0.095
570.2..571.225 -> 0.118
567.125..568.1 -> 0.005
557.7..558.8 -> -0.163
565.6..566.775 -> -0.042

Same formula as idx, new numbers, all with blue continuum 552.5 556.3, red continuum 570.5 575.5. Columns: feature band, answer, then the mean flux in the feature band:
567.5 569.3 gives 0.017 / 16.1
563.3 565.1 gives -0.080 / 16.7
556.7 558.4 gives -0.091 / 16.4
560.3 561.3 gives 0.050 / 15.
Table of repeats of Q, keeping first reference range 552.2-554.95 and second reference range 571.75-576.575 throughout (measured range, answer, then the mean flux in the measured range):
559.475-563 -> -0.03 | 16.1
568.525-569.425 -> 0.02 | 16.4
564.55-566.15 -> -0.01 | 16.4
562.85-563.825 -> 0.03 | 15.6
